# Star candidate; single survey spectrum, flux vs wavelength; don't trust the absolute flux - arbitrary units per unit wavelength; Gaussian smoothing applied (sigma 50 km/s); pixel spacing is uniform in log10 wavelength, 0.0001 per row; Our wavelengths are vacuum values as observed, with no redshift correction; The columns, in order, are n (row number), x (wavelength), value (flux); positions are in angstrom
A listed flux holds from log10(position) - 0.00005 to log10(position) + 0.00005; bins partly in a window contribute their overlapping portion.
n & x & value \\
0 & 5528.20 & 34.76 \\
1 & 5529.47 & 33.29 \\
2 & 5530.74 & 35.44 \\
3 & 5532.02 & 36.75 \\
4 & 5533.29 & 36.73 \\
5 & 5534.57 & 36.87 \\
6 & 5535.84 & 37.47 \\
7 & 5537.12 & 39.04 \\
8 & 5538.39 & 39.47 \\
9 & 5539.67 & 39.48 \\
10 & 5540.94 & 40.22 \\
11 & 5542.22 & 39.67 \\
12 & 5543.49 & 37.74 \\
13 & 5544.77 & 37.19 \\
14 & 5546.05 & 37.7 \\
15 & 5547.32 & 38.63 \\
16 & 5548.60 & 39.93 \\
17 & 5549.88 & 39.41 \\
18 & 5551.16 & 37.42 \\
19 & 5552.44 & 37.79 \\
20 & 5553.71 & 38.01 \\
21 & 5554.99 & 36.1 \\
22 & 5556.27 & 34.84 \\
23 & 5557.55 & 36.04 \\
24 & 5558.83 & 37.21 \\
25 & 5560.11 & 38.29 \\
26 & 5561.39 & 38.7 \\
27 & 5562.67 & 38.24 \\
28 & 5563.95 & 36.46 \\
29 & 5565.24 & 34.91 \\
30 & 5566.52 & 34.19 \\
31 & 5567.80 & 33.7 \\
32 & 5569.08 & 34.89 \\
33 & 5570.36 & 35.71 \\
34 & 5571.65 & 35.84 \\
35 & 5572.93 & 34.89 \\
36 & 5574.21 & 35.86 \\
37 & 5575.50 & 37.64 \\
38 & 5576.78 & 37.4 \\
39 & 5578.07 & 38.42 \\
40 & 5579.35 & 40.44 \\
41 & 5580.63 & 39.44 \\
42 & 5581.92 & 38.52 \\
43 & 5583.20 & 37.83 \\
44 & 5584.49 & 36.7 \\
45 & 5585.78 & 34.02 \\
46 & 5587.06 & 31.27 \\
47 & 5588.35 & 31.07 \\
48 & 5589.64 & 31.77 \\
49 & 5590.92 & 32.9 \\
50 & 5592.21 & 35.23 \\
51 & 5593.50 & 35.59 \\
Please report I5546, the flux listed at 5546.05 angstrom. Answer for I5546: 37.7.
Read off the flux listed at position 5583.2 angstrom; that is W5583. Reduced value 37.83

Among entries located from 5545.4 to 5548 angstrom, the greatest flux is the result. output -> 38.63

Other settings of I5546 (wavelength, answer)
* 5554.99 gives 36.1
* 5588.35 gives 31.07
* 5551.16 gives 37.42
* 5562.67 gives 38.24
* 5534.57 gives 36.87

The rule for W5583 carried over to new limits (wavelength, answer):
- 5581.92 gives 38.52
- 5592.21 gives 35.23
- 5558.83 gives 37.21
